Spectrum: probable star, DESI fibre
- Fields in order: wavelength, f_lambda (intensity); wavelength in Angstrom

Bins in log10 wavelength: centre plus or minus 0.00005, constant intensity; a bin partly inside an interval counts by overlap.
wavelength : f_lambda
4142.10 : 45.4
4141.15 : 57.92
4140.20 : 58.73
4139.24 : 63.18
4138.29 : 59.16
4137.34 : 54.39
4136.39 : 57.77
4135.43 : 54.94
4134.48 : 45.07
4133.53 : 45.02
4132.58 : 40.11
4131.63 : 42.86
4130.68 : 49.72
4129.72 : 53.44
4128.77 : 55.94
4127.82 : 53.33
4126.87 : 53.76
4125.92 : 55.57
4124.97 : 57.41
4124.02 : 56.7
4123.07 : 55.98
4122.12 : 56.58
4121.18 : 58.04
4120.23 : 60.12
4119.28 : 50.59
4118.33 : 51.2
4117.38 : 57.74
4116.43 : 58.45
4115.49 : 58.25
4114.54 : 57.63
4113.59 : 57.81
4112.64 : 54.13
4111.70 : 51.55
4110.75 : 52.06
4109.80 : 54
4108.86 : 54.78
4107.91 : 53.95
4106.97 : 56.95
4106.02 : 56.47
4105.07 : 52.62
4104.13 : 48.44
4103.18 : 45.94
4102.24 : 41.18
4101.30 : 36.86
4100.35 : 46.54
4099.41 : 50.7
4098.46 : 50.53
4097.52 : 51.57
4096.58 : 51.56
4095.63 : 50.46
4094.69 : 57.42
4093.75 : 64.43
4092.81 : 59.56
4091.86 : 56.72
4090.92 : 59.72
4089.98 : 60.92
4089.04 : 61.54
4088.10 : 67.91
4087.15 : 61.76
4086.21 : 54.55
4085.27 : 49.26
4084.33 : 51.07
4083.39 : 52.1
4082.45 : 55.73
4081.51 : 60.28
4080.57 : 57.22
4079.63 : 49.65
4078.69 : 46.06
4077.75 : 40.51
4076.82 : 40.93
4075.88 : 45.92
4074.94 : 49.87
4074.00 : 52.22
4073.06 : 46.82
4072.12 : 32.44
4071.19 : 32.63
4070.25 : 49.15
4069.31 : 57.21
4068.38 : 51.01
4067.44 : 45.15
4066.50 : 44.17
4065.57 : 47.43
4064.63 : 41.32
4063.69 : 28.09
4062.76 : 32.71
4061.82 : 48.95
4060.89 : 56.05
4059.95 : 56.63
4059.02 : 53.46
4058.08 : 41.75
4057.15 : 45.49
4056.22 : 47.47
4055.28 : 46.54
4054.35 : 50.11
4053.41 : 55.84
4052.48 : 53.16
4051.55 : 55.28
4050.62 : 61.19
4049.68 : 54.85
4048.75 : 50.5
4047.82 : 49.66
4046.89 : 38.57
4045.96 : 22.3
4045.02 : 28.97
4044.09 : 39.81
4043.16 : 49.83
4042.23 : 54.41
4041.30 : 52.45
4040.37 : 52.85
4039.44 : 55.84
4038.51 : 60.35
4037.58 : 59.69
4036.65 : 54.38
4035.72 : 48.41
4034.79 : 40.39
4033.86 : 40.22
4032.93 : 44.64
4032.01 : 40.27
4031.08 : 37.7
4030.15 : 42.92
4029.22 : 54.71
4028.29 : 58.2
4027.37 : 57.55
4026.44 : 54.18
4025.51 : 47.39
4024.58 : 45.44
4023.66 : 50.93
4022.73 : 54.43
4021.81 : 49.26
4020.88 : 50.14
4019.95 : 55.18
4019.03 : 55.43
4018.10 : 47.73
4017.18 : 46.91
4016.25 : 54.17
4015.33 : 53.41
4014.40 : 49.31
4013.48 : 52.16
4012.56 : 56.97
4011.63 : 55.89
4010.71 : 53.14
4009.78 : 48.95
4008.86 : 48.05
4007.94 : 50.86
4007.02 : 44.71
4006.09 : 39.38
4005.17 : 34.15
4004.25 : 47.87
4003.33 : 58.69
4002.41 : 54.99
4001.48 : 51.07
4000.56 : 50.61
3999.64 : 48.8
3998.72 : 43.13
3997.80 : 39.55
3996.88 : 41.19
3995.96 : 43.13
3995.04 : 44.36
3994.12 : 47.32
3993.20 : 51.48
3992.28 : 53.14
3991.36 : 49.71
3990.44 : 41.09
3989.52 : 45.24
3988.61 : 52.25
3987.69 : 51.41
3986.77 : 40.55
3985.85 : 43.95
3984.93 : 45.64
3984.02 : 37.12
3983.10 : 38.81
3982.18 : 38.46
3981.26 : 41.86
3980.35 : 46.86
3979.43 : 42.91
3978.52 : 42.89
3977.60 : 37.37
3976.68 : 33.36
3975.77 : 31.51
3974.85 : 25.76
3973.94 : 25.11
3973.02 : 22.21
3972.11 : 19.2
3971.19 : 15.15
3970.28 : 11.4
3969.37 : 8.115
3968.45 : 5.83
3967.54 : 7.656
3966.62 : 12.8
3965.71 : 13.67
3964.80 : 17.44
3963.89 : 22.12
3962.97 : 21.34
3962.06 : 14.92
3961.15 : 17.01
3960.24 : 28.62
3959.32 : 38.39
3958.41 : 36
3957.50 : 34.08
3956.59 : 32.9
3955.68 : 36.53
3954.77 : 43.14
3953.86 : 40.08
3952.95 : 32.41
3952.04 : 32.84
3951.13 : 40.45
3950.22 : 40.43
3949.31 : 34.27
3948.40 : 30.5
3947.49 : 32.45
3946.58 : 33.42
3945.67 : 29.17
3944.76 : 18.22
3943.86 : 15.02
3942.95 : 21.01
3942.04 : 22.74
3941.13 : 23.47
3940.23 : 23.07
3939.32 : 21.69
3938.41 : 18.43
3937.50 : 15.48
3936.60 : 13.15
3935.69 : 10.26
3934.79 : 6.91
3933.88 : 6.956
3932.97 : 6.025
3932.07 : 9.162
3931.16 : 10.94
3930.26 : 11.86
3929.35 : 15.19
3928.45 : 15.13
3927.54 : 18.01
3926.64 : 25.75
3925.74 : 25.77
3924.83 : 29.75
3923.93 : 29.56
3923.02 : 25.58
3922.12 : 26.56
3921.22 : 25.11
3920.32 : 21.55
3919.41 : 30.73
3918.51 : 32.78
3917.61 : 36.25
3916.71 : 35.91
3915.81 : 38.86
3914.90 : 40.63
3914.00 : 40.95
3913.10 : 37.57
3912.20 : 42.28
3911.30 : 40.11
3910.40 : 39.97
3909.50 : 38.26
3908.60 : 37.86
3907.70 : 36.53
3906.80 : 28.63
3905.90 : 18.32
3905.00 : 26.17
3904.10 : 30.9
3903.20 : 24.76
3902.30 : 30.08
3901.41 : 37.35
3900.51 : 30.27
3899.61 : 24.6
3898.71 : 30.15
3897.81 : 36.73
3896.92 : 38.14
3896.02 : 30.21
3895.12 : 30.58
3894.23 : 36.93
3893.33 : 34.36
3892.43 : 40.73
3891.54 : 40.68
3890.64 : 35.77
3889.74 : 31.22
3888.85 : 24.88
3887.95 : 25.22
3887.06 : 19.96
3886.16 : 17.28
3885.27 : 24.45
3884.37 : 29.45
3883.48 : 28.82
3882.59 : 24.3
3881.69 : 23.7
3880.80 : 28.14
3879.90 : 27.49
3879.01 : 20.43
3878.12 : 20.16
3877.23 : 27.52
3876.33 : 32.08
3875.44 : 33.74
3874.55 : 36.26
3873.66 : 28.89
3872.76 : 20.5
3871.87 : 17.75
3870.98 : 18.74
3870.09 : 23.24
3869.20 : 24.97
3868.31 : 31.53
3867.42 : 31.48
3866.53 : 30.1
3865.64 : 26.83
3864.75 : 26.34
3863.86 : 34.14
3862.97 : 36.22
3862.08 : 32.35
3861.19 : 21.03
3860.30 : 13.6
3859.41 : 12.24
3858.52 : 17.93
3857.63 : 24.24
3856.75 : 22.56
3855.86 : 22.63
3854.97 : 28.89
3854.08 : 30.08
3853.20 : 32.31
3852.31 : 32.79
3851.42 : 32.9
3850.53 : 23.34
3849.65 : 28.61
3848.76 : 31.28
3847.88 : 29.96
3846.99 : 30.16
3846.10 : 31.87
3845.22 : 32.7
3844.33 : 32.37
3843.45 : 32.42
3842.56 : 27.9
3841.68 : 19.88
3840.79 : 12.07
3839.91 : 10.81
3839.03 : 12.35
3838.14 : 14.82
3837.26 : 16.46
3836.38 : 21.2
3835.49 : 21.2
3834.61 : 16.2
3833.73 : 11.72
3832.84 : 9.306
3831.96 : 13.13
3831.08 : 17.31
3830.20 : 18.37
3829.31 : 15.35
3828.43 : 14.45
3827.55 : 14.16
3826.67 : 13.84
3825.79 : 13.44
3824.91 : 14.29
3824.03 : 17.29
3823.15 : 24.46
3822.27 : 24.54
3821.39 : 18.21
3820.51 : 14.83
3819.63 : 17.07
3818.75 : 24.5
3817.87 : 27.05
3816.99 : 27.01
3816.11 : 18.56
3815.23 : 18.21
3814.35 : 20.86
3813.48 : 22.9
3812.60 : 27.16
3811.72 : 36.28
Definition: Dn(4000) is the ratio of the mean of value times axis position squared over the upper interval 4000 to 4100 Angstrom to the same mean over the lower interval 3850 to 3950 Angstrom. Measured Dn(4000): 2.01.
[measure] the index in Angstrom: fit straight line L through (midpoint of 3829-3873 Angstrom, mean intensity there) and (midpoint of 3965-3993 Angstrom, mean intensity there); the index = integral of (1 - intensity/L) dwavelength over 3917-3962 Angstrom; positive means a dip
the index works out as 7.6 Angstrom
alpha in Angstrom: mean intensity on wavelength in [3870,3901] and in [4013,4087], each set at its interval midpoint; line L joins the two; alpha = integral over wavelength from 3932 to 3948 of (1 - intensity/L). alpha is 7.67 Angstrom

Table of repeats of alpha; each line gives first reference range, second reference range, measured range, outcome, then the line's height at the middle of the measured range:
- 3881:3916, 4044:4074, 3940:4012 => 6.76 Angstrom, 38.7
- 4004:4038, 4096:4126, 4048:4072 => 1.38 Angstrom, 51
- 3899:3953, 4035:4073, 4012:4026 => -3.17 Angstrom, 41.8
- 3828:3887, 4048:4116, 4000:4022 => -4.06 Angstrom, 42.5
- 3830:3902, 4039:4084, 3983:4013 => -4.86 Angstrom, 40.6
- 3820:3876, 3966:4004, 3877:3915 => -3.69 Angstrom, 28.1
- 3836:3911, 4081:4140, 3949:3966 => 2.95 Angstrom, 37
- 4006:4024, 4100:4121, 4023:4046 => 1.40 Angstrom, 51.4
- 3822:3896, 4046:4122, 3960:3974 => 8.00 Angstrom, 37.3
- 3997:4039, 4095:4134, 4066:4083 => 1.19 Angstrom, 51.2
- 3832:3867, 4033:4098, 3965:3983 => 6.28 Angstrom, 38.9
